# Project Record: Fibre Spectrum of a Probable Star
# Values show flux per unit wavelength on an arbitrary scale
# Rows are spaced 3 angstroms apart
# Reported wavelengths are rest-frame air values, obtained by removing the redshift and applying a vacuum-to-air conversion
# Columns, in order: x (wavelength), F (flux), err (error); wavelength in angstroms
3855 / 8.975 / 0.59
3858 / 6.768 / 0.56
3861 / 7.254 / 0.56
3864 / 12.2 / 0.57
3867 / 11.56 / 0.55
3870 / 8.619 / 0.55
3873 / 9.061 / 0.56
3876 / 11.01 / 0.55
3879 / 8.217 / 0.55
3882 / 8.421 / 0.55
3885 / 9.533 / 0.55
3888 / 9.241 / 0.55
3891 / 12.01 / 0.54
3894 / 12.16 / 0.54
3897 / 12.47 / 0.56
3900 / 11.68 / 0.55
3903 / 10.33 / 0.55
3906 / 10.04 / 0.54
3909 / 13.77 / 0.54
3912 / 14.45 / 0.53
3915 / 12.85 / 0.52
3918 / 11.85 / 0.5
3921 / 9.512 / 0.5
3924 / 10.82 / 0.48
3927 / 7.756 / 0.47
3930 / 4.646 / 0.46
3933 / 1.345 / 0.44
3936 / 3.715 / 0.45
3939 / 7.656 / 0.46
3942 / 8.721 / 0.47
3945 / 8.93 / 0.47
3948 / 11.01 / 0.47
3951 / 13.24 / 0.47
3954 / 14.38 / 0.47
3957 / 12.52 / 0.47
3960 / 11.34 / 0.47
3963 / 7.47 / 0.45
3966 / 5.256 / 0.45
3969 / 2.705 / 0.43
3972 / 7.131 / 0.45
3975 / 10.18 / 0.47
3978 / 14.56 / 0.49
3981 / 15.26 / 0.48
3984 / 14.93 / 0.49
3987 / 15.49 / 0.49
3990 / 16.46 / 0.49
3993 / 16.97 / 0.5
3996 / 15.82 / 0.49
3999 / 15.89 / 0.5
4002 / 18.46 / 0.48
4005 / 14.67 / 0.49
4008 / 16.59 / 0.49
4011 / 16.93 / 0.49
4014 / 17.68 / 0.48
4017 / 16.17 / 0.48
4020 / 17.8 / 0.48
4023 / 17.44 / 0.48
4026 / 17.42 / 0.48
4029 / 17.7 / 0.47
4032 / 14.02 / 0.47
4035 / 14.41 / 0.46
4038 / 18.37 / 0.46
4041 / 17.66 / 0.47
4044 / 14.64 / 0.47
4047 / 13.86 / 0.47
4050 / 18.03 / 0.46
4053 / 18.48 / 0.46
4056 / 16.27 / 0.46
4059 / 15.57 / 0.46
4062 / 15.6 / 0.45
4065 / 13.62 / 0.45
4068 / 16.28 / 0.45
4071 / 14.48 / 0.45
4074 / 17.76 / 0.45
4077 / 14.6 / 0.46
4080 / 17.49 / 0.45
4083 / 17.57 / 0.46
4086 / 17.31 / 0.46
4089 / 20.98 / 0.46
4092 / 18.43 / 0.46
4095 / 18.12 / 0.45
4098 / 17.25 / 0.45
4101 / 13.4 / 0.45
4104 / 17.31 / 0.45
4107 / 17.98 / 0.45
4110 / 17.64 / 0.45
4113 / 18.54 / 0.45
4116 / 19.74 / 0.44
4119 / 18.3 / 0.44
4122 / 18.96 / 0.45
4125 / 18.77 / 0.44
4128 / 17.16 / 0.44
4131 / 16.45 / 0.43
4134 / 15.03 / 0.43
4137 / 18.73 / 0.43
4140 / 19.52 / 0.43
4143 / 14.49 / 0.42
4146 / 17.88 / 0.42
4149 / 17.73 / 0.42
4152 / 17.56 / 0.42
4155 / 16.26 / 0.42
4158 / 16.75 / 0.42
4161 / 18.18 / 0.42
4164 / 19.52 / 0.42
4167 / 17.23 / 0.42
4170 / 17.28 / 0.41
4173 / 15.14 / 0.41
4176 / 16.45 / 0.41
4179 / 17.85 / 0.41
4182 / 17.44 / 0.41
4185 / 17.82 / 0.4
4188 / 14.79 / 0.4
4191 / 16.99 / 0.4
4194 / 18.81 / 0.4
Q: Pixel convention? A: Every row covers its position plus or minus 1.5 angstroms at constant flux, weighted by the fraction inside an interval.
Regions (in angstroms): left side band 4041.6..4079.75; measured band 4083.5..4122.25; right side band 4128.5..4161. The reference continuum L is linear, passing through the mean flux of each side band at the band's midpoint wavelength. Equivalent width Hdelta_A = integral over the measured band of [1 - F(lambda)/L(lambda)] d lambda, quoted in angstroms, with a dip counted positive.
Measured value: -3.5 angstroms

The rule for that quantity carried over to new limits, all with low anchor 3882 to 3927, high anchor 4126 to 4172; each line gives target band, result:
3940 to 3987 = 7.7 angstroms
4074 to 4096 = -2.9 angstroms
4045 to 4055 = -1.2 angstroms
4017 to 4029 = -2.7 angstroms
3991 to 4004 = -3.0 angstroms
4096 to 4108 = -0.3 angstroms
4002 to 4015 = -2.7 angstroms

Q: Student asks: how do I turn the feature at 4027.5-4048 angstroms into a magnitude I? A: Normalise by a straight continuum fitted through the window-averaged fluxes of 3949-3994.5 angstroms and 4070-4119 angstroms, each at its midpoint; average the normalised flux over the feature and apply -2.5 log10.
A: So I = -0.07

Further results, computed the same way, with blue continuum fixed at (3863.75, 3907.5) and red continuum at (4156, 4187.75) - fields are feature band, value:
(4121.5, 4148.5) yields -0.07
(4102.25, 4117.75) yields -0.15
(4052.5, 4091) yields -0.12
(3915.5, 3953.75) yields 0.32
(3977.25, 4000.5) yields -0.22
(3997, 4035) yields -0.23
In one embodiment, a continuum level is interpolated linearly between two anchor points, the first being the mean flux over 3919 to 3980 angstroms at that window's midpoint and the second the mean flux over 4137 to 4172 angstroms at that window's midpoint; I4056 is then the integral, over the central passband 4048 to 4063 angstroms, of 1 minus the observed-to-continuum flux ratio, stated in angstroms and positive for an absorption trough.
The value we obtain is -3.9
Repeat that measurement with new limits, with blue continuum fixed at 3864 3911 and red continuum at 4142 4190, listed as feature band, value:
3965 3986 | 4.1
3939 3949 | 2.3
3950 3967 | 2.0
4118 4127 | -1.4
